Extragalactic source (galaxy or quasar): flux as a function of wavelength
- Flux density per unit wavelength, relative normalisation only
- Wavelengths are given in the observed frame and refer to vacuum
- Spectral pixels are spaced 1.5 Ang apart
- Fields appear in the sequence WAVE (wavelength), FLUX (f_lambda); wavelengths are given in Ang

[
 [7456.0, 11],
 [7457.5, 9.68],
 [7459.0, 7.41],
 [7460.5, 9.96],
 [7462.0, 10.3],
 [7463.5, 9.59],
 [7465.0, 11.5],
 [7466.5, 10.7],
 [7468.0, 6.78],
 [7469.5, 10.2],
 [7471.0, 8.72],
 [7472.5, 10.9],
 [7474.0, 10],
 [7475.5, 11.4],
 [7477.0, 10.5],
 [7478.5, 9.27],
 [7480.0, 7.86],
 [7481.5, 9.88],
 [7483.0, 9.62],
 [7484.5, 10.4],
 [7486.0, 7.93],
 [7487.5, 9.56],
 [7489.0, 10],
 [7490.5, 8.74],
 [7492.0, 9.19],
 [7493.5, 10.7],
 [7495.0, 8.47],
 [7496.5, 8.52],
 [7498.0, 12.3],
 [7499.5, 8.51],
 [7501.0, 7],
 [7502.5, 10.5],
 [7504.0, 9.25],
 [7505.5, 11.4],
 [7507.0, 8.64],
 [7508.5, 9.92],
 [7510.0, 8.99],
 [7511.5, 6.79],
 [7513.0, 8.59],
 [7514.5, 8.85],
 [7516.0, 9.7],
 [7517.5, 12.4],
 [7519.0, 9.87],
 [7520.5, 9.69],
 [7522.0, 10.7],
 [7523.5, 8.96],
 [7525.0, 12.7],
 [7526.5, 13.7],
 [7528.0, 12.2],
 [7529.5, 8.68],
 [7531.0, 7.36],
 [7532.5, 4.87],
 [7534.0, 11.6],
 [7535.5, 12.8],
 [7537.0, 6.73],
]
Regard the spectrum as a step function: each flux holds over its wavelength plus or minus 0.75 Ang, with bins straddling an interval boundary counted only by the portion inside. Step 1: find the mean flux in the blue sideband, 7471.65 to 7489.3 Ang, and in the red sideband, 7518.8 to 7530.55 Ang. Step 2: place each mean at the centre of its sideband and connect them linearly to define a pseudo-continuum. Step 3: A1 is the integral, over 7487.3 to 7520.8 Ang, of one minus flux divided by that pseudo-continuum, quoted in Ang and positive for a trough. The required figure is 2.7 Ang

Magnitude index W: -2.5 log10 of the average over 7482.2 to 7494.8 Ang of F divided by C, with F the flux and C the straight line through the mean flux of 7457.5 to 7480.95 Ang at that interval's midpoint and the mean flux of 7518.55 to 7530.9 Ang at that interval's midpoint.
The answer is 0.060 mag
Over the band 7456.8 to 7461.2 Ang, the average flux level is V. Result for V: 9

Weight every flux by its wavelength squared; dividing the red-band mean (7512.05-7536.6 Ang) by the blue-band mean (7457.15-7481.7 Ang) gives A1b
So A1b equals 1.06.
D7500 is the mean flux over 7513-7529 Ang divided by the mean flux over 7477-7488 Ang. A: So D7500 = 1.15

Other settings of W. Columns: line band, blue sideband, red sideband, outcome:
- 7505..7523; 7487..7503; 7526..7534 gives -0.021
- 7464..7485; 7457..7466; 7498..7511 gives -0.019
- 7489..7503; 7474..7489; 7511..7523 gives 0.033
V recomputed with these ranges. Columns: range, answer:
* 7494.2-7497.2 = 8.53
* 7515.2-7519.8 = 10.6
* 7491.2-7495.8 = 9.44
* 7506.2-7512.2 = 8.62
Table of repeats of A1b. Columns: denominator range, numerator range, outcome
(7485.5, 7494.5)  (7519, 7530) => 1.18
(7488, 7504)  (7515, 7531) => 1.14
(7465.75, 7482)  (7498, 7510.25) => 0.99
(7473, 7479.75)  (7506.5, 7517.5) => 0.90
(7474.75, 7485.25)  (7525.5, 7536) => 1.05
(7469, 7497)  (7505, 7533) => 1.02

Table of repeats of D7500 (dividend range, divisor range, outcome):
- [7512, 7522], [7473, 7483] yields 1.00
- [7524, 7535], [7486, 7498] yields 1.08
